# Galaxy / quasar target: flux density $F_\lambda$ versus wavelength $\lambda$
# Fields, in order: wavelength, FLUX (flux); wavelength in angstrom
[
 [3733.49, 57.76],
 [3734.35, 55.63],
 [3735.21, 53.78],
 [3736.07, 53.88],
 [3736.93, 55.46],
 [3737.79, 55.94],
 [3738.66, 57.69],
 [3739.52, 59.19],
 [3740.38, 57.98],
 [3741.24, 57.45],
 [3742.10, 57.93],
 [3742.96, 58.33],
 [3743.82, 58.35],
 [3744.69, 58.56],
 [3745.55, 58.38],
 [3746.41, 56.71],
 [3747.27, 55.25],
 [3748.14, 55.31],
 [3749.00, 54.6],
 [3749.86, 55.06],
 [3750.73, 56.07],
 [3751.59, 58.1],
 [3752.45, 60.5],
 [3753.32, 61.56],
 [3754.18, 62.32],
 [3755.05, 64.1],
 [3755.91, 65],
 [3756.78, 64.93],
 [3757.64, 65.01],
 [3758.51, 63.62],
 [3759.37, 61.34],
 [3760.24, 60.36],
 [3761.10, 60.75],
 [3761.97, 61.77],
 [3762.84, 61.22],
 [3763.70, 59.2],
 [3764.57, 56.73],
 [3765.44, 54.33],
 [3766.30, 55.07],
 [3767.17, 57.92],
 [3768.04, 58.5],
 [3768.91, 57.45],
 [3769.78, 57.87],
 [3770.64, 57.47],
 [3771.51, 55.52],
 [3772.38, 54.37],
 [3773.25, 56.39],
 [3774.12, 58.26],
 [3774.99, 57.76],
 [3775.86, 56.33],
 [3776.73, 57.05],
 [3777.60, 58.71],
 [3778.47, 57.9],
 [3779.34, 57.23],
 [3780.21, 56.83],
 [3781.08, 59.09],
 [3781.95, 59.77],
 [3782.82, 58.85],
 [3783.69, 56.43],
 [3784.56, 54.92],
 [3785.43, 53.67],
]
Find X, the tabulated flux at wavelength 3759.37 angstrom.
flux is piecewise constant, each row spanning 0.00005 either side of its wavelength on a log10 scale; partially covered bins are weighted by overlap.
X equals 61.34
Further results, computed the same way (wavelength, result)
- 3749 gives 54.6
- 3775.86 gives 56.33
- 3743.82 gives 58.35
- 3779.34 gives 57.23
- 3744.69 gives 58.56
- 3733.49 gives 57.76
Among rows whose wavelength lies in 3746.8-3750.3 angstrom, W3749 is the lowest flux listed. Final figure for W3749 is 54.6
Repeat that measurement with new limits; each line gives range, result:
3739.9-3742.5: 57.45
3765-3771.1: 54.33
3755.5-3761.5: 60.36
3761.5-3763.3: 61.22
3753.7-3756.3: 62.32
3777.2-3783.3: 56.83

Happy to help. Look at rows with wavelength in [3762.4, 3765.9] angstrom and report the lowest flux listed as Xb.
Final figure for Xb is 54.33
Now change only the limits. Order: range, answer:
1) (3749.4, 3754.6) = 55.06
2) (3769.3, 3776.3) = 54.37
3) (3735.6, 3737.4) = 53.88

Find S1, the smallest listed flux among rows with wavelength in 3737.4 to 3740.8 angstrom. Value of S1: 55.94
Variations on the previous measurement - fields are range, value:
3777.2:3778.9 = 57.9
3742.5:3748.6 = 55.25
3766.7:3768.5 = 57.92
